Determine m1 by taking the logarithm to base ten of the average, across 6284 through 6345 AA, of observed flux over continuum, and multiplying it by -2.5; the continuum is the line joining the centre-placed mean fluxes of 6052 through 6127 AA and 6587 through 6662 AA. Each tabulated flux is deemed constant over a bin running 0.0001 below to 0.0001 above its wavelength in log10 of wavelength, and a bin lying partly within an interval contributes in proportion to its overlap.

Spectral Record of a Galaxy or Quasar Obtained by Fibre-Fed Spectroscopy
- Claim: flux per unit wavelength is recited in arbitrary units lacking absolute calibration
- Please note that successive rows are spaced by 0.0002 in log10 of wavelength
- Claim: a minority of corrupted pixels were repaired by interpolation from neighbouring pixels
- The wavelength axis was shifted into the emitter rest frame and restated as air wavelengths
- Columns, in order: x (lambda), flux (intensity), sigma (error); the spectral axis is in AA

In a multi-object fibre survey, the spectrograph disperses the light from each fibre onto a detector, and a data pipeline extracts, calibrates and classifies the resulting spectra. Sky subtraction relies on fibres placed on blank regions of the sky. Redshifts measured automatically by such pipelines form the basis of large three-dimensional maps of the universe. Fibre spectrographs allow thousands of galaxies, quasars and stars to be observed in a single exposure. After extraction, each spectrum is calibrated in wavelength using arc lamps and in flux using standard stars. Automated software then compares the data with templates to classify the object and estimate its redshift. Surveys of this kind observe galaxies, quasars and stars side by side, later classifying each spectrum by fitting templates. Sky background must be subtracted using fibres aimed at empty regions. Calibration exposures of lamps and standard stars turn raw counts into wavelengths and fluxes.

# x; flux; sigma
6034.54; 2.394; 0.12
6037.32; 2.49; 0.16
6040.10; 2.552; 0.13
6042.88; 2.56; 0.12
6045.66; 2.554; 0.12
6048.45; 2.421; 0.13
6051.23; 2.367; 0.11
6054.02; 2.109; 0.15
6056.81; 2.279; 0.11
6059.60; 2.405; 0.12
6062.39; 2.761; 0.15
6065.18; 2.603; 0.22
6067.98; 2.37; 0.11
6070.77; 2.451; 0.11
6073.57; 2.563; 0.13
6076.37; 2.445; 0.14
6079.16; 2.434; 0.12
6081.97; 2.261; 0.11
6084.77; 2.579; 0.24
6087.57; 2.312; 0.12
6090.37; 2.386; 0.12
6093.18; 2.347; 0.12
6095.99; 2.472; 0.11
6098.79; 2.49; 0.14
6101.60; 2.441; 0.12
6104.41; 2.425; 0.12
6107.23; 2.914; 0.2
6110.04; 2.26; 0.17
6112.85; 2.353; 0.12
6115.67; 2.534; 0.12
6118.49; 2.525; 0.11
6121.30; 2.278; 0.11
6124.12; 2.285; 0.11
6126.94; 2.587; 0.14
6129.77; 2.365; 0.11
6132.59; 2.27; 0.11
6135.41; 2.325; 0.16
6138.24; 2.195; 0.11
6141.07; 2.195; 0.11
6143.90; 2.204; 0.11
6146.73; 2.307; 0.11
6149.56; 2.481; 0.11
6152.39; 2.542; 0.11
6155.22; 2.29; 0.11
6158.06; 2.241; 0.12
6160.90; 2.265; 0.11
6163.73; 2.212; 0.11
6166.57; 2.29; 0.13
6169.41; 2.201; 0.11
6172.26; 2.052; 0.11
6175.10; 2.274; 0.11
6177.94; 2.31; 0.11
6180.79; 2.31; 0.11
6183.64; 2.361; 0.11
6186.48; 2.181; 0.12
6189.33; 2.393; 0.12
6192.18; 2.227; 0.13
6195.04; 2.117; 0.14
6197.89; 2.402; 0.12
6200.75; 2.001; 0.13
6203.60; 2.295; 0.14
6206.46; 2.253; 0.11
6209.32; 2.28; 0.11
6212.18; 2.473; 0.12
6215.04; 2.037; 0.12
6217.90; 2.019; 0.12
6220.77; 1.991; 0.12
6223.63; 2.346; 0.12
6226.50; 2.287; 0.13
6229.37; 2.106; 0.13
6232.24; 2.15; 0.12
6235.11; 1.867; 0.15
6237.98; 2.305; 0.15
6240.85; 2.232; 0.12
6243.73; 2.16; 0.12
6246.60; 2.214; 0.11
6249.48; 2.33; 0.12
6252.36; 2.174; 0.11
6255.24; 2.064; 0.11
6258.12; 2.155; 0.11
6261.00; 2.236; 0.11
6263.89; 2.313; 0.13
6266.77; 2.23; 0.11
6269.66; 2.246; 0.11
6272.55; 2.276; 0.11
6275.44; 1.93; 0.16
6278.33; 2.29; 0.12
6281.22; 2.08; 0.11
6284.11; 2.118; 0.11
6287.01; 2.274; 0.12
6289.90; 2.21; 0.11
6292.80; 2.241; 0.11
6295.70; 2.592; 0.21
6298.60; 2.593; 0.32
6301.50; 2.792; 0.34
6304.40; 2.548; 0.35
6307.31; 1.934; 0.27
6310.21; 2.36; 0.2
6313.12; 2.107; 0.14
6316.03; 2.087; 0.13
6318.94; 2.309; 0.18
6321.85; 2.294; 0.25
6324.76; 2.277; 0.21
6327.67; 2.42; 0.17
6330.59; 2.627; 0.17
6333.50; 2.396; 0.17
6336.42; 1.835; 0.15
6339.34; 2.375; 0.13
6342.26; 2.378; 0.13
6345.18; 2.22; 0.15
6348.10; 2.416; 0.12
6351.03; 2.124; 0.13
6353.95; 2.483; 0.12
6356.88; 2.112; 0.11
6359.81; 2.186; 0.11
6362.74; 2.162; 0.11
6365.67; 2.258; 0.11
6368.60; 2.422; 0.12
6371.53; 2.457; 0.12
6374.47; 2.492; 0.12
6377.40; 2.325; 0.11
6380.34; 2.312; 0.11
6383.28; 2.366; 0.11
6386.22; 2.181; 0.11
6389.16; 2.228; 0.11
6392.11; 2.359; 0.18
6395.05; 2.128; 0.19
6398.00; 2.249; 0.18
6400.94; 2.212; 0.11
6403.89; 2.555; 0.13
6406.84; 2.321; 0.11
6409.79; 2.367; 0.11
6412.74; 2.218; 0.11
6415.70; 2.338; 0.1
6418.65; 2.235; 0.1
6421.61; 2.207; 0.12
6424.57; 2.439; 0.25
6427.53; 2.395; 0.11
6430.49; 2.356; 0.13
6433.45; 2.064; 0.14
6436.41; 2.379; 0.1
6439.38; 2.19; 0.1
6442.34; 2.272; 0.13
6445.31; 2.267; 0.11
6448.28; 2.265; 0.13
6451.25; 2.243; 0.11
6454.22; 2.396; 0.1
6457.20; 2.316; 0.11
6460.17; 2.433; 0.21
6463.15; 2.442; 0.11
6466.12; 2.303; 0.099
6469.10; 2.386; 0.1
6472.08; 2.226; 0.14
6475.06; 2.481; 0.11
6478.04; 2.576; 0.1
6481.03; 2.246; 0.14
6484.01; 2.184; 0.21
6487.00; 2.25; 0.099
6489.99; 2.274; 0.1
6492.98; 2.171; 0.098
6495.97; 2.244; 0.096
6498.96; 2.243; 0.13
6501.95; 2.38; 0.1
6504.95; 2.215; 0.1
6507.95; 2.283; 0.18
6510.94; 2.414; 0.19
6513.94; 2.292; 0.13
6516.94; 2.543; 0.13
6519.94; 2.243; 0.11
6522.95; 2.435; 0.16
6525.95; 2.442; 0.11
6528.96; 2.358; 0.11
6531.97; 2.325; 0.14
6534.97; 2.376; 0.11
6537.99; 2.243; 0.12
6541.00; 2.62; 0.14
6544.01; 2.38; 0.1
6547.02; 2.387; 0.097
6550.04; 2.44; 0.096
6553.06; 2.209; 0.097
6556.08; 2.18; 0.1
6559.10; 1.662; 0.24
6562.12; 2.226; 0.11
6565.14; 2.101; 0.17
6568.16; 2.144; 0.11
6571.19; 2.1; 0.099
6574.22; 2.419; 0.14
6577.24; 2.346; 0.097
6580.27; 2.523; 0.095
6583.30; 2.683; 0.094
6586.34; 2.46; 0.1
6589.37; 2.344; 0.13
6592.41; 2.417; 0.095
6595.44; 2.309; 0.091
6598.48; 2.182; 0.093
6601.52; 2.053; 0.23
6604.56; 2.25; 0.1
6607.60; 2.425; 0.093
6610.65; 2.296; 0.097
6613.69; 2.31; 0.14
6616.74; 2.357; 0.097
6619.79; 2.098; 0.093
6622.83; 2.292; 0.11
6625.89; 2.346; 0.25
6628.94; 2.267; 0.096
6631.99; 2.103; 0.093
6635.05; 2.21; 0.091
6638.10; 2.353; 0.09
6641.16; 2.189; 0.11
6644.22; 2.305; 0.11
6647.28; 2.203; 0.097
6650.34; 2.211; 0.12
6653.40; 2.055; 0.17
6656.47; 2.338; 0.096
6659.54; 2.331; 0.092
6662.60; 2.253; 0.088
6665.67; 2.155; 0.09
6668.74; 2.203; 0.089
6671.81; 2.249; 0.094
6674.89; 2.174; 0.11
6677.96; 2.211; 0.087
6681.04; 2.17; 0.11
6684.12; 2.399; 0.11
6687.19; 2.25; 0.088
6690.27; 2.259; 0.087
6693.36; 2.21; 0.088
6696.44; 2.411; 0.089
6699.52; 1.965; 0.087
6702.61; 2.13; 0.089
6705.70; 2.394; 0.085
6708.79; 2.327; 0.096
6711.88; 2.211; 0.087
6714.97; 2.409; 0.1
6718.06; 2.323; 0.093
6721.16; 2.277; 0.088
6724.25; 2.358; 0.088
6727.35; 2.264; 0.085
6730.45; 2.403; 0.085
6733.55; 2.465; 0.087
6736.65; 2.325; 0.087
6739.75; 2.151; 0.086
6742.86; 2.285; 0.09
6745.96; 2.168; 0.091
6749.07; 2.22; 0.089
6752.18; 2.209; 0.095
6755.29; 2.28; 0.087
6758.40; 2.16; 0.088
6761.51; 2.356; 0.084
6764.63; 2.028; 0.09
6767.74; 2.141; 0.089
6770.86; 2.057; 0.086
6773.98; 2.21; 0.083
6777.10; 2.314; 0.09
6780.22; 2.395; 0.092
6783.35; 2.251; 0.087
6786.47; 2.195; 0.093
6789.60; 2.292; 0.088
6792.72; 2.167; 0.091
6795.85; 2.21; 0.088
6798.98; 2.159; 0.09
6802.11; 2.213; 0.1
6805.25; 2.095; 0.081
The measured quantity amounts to 0.02 mag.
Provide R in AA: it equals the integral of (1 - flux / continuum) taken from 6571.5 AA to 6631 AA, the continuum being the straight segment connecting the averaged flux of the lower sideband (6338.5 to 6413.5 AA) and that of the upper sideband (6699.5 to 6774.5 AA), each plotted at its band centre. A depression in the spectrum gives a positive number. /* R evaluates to -1.5 AA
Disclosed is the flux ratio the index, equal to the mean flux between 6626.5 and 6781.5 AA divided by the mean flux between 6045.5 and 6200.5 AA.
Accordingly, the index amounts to 1.0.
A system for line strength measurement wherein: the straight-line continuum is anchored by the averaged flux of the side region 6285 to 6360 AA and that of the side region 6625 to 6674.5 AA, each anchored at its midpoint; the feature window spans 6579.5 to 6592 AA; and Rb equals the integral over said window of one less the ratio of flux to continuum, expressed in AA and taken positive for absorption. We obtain -1.4 AA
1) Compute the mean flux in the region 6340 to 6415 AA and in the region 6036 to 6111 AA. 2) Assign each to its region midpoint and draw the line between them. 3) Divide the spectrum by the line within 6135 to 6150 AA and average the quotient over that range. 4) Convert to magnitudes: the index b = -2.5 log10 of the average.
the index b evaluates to 0.07 mag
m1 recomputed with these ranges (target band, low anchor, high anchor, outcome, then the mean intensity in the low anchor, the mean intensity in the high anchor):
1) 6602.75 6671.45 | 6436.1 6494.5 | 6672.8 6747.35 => 0.02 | 2.31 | 2.27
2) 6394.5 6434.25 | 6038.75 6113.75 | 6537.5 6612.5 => 0.02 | 2.45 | 2.3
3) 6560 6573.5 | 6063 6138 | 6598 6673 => 0.06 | 2.43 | 2.24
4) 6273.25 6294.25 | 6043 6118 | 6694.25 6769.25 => 0.11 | 2.45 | 2.26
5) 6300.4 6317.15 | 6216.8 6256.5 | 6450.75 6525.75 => -0.04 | 2.16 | 2.33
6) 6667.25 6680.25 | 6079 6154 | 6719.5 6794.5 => 0.03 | 2.4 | 2.25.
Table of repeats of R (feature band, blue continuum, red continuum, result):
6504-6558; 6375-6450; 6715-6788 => -1.7 AA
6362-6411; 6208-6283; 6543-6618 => -2.0 AA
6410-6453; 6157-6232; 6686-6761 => -0.6 AA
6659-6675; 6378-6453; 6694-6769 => 0.3 AA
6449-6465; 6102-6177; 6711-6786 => -0.4 AA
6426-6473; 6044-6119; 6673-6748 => 0.7 AA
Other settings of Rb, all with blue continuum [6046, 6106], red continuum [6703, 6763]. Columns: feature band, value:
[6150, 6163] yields 0.4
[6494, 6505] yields 0.3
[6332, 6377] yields 1.5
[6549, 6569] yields 1.7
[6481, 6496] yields 0.7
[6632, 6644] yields 0.4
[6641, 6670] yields 1.0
